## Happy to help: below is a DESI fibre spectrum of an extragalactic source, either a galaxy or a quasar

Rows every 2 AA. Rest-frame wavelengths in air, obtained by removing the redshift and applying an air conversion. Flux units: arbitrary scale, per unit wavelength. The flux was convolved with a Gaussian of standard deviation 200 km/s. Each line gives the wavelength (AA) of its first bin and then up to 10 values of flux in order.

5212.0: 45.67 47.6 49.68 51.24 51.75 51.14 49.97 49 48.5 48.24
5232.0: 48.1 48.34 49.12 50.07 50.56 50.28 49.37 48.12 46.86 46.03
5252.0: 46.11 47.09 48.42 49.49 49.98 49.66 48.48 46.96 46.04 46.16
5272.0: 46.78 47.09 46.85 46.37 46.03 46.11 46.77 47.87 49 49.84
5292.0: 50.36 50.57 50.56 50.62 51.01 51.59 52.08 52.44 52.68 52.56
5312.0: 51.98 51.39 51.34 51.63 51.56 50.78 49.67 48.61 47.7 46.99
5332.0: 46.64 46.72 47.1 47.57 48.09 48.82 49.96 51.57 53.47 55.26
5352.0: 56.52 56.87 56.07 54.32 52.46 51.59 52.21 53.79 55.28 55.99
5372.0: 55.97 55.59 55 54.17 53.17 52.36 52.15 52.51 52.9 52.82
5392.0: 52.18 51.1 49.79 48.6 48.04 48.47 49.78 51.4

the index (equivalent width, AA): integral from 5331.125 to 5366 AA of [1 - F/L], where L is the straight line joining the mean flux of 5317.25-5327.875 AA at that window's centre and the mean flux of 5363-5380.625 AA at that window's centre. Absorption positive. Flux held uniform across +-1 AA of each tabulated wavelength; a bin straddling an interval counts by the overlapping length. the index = 0.7 AA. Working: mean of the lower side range 50.2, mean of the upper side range 54.6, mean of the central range 51.6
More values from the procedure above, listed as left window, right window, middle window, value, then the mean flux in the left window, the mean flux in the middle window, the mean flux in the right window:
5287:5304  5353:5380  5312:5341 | 1.8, 50.5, 49.1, 54.5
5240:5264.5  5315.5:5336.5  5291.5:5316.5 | -1.4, 48.4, 51.5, 49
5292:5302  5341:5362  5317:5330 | 0.6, 50.7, 49.8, 53.4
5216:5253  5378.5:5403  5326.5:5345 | 1.0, 49.1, 47.8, 51.2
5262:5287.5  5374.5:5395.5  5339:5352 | -0.2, 46.9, 51.6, 52.8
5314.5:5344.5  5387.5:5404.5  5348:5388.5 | -3.6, 48.9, 54.2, 50.4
